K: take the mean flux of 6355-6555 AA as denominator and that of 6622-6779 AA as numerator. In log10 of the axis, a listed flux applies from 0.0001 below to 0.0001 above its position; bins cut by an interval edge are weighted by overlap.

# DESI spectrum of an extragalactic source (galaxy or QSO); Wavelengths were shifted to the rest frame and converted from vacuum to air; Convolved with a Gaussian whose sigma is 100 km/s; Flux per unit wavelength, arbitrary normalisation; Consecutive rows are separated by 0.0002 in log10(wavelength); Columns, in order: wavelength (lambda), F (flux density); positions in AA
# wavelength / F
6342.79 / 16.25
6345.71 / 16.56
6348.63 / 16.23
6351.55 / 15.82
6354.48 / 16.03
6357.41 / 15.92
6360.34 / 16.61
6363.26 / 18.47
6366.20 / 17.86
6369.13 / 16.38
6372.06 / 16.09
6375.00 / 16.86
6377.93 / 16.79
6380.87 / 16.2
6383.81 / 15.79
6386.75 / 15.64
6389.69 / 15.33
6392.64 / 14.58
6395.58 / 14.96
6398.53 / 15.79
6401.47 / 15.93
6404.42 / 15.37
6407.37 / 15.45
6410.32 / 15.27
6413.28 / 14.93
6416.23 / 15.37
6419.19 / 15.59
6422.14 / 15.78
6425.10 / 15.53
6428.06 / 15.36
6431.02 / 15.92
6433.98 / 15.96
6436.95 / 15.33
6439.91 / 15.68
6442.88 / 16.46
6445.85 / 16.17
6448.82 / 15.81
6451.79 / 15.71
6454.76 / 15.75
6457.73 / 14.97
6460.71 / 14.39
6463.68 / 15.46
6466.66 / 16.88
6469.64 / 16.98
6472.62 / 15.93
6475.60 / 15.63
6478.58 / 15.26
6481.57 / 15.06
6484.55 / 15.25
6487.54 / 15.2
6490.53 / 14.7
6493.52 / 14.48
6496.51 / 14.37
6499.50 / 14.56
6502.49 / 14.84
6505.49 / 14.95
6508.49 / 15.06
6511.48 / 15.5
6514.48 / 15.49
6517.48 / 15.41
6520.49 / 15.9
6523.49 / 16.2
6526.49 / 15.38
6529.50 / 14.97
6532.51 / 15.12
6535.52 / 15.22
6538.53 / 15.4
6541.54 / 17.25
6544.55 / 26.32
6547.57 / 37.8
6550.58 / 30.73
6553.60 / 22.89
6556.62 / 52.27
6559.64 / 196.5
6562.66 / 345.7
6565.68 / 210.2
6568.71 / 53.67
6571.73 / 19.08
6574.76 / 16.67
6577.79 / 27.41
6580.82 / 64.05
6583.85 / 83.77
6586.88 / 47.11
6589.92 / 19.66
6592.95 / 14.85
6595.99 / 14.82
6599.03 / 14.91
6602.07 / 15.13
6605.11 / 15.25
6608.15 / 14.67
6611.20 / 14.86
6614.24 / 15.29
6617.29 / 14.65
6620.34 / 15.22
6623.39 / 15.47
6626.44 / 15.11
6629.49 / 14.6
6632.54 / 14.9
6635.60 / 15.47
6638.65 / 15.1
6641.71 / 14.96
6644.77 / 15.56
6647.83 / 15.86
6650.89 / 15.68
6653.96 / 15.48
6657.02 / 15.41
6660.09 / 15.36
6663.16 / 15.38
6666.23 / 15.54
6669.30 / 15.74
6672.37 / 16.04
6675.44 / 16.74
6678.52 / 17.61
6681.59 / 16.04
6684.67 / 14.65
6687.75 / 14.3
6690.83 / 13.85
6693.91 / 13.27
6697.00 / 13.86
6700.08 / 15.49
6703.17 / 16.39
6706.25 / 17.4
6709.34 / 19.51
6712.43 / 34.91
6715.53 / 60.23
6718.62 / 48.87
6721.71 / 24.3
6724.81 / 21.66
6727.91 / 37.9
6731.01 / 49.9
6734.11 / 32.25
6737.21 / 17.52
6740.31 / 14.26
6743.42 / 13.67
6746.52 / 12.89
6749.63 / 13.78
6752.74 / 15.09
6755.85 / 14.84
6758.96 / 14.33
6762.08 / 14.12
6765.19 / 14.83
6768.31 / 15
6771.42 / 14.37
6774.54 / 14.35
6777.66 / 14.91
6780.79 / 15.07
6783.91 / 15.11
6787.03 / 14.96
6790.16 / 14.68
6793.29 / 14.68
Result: 1.15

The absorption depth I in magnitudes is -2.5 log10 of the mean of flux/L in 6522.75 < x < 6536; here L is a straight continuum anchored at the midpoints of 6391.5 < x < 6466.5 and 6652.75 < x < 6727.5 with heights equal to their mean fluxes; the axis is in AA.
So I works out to 0.14 mag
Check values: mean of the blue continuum 15.5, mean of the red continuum 20.6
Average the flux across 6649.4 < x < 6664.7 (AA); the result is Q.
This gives 15.5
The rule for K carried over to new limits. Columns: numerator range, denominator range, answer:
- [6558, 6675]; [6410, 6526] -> 2.52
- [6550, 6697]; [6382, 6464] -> 2.27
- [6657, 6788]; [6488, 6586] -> 0.43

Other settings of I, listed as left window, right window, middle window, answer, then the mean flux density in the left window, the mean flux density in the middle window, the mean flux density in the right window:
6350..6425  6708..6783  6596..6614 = 0.32 mag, 15.9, 15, 22.8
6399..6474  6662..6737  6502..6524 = 0.16 mag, 15.7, 15.4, 23.4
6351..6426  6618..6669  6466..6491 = 0.00 mag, 15.9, 15.7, 15.3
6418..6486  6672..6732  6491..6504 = 0.18 mag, 15.7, 14.6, 24.1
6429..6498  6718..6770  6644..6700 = 0.29 mag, 15.5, 15.4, 21.6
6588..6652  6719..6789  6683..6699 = 0.24 mag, 15.5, 14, 19.3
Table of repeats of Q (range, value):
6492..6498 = 14.4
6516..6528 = 15.7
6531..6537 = 15.2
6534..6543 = 16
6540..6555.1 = 27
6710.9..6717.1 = 47.6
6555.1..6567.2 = 201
